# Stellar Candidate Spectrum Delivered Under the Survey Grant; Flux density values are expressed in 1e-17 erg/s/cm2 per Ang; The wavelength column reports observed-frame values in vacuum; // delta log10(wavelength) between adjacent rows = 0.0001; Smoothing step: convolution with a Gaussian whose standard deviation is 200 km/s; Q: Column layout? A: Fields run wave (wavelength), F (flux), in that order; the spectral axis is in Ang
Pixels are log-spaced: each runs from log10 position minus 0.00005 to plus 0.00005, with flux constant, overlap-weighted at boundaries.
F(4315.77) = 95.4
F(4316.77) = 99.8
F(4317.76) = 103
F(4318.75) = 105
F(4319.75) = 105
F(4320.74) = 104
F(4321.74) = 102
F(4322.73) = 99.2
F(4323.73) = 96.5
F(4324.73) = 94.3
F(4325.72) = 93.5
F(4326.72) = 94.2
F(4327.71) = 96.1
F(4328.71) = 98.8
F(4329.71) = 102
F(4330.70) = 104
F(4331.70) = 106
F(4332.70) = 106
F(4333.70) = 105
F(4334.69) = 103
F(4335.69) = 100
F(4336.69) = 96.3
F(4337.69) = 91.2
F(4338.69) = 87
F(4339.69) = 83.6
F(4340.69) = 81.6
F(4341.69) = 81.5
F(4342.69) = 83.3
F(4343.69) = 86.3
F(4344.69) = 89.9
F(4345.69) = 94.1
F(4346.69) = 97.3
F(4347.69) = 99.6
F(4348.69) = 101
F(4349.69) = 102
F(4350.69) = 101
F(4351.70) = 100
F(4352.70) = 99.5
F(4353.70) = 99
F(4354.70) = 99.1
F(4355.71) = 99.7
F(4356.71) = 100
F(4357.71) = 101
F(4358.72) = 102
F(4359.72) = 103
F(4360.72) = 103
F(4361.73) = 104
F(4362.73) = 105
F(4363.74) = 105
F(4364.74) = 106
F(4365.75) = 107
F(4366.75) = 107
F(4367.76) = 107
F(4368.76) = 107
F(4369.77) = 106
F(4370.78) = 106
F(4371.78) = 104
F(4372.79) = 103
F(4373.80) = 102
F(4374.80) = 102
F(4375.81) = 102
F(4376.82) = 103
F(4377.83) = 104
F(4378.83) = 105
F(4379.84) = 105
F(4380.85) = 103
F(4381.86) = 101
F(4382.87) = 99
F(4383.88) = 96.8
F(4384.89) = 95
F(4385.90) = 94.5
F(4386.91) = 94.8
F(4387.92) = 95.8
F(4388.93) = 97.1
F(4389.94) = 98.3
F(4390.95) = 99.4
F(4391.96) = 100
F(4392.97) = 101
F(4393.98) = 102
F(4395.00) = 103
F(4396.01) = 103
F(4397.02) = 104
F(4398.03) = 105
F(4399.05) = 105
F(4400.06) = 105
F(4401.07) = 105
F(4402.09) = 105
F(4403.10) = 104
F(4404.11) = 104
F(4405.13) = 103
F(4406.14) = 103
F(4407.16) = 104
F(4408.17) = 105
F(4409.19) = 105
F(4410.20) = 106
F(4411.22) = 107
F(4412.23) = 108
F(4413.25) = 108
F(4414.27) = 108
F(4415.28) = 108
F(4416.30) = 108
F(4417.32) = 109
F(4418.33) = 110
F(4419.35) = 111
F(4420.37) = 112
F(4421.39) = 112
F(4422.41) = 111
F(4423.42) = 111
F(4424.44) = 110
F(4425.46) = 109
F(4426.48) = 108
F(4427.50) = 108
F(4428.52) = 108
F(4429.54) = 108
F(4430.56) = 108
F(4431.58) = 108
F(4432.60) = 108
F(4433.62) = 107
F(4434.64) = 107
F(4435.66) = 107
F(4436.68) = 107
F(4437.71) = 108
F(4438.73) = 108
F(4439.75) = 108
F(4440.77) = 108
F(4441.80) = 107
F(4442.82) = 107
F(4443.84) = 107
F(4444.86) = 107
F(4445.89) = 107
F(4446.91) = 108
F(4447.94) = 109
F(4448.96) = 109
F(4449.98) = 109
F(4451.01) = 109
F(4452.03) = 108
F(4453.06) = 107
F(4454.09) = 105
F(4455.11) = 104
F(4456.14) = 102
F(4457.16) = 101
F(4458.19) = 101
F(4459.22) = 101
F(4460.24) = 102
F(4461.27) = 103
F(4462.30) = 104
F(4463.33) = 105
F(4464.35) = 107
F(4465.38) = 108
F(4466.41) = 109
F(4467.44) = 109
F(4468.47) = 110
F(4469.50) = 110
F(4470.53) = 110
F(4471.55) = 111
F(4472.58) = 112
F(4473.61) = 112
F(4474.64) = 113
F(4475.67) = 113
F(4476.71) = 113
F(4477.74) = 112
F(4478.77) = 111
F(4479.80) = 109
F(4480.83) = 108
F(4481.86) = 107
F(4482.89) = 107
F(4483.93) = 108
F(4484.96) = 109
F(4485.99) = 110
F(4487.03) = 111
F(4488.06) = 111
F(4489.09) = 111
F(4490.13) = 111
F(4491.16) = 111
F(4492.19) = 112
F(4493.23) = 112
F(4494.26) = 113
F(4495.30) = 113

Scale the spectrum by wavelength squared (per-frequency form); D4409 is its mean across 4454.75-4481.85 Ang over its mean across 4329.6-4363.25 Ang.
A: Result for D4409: 1.17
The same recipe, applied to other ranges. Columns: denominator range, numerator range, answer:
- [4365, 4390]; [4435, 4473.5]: 1.09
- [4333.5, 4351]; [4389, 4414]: 1.14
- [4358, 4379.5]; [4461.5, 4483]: 1.10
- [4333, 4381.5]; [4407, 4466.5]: 1.11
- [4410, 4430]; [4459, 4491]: 1.03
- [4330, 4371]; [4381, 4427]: 1.08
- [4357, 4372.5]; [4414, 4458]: 1.06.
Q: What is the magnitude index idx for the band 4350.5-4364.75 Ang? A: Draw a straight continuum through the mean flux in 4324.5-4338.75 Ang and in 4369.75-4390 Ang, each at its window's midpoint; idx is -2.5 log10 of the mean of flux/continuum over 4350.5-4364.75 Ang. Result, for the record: -0.02 mag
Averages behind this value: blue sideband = 99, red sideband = 101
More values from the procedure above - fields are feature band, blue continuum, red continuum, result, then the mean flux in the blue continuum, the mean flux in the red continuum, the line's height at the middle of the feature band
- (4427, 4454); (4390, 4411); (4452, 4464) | -0.044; 104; 103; 103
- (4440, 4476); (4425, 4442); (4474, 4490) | 0.017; 108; 110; 109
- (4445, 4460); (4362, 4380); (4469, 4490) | 0.034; 105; 110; 109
